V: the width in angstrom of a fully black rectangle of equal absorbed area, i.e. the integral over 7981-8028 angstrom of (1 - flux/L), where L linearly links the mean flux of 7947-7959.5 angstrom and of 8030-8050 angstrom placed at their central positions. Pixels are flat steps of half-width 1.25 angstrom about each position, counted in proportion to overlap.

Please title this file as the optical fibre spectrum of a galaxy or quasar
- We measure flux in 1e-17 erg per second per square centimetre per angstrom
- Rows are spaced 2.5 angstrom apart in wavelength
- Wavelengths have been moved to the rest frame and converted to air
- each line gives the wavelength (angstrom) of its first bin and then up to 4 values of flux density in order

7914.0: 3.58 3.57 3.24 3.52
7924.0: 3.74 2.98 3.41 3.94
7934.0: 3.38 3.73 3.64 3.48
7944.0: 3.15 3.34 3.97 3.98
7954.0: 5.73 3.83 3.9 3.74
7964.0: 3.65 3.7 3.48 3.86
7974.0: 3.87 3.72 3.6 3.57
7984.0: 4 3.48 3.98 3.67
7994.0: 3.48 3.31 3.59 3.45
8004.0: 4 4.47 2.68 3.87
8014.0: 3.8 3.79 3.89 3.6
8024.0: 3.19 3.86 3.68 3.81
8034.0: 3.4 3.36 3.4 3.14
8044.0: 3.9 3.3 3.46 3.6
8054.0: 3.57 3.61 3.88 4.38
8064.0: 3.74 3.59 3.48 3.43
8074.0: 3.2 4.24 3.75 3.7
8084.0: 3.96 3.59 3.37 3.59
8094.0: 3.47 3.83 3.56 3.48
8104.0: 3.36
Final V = 1.5 angstrom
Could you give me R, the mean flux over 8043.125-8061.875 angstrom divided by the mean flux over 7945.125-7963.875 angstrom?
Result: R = 0.91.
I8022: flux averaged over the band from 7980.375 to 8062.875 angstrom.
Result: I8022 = 3.64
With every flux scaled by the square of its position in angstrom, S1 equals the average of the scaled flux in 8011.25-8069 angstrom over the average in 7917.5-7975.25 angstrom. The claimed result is 1.0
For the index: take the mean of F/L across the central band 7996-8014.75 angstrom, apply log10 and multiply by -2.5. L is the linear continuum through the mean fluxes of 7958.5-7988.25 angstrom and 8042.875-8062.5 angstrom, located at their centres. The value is 0.016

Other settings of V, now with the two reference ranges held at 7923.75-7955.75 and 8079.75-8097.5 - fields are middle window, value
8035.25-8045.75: 0.7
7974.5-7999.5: 0.4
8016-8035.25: 0.2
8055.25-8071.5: -0.4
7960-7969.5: 0.1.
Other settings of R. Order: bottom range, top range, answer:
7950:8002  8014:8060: 0.94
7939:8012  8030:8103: 0.97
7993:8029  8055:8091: 1.02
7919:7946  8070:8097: 1.05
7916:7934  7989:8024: 1.05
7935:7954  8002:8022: 1.00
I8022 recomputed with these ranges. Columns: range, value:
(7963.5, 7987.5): 3.7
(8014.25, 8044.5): 3.58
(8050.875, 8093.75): 3.68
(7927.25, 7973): 3.76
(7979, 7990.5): 3.74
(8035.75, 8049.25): 3.43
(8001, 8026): 3.69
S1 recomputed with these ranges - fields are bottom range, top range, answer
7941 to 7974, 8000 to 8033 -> 0.98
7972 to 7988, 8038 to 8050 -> 0.94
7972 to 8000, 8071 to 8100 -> 1.02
